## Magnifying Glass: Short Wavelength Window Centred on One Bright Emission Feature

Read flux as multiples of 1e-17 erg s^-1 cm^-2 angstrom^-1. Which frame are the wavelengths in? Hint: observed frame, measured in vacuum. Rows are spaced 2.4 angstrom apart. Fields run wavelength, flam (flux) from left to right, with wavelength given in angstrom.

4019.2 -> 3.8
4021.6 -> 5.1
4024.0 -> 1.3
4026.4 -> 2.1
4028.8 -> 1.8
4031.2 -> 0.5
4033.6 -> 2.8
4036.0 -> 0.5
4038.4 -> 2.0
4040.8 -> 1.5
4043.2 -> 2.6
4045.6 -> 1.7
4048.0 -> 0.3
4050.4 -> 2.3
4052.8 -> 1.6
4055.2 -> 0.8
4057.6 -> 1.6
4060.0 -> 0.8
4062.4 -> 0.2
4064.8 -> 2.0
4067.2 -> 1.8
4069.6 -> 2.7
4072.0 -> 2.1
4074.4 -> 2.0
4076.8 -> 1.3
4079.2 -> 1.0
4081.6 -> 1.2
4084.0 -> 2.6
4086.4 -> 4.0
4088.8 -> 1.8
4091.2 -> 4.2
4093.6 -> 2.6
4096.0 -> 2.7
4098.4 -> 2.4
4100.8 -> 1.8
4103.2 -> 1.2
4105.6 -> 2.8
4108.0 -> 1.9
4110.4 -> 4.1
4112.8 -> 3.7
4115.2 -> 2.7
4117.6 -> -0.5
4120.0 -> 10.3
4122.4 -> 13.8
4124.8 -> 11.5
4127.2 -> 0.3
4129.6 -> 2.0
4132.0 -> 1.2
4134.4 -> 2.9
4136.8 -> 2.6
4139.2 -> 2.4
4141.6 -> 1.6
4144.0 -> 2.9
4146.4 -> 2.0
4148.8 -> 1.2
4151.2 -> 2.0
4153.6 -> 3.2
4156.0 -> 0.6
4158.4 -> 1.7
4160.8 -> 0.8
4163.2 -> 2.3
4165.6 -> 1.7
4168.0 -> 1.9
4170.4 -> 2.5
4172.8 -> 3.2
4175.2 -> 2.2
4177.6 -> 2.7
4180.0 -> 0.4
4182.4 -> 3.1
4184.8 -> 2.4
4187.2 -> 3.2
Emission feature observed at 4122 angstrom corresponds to [O II]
